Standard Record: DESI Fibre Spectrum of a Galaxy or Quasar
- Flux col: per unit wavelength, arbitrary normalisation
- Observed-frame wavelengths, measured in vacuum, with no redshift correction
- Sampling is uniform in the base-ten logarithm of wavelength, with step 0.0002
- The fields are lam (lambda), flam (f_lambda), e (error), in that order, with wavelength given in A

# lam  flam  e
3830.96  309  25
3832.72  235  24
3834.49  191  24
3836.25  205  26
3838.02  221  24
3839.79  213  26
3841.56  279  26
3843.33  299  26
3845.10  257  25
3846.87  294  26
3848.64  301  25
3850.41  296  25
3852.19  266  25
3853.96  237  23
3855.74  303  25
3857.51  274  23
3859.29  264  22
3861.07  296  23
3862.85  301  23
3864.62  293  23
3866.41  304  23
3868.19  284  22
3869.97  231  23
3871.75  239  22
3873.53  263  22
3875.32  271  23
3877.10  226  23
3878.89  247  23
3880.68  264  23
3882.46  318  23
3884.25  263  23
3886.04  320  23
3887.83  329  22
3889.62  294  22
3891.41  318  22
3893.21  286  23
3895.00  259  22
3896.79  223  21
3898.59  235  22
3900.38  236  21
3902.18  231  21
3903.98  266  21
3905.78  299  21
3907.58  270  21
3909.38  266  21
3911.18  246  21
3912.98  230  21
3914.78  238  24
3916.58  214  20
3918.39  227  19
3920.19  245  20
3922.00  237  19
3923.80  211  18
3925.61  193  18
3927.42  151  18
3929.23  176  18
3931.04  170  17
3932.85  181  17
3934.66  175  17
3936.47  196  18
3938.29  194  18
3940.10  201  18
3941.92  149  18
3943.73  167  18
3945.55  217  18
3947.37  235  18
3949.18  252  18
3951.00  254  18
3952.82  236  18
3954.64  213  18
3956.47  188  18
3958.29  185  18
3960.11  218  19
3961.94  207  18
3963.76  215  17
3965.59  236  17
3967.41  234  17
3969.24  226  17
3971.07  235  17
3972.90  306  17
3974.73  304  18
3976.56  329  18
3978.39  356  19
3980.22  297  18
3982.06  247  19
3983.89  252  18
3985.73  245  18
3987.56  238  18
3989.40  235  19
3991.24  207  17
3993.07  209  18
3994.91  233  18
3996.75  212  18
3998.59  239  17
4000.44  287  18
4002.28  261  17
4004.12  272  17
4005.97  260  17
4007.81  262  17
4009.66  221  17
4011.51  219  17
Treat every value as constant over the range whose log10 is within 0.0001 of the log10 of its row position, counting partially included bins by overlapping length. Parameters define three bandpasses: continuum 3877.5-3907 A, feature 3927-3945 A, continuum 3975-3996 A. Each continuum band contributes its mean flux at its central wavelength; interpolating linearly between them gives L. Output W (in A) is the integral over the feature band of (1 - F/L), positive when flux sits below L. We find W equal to 6.0 A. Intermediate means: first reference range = 273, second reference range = 260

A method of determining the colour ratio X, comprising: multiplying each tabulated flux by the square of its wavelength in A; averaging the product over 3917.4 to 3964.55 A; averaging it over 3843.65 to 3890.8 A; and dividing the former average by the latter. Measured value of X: 0.76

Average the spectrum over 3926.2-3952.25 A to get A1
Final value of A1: 195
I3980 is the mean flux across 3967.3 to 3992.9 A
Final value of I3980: 264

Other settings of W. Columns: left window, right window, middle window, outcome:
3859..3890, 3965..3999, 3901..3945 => 8.9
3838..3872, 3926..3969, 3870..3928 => -3.2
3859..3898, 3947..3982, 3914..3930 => 3.2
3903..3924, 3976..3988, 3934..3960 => 5.8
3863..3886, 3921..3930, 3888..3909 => -3.0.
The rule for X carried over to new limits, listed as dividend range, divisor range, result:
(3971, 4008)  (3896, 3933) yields 1.20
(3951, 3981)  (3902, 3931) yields 1.12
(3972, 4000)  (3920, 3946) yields 1.42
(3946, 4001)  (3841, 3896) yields 0.92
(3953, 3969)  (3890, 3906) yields 0.85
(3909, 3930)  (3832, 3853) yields 0.89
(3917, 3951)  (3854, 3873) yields 0.75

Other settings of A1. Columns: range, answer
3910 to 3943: 202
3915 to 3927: 219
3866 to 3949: 239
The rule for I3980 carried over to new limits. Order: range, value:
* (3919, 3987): 225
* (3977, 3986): 284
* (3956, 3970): 214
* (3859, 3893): 281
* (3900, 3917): 251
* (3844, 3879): 273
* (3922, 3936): 184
